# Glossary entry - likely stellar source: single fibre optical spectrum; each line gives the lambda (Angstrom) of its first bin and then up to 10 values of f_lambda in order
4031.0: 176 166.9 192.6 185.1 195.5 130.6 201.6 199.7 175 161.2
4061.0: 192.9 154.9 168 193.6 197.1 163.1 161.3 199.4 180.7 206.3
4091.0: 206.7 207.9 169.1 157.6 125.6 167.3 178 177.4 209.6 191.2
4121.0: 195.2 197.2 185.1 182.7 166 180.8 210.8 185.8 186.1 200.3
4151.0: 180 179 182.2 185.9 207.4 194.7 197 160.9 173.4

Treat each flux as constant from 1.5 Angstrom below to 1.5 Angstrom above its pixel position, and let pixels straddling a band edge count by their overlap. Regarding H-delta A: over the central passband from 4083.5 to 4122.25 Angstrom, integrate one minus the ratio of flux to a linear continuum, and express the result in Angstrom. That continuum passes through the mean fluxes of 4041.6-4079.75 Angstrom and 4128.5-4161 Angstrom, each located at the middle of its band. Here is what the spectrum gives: -0.3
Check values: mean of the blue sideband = 177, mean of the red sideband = 185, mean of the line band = 182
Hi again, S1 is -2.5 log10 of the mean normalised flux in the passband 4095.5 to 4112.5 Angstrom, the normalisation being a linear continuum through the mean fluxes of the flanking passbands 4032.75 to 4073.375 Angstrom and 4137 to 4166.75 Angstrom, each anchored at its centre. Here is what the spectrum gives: 0.148 mag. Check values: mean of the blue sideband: 179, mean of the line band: 162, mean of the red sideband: 191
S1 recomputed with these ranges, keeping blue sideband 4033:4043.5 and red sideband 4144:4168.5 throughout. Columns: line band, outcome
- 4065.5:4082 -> 0.05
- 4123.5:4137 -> 0.04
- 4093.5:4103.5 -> 0.14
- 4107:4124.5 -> -0.01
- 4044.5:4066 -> 0.07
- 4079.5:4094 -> -0.06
